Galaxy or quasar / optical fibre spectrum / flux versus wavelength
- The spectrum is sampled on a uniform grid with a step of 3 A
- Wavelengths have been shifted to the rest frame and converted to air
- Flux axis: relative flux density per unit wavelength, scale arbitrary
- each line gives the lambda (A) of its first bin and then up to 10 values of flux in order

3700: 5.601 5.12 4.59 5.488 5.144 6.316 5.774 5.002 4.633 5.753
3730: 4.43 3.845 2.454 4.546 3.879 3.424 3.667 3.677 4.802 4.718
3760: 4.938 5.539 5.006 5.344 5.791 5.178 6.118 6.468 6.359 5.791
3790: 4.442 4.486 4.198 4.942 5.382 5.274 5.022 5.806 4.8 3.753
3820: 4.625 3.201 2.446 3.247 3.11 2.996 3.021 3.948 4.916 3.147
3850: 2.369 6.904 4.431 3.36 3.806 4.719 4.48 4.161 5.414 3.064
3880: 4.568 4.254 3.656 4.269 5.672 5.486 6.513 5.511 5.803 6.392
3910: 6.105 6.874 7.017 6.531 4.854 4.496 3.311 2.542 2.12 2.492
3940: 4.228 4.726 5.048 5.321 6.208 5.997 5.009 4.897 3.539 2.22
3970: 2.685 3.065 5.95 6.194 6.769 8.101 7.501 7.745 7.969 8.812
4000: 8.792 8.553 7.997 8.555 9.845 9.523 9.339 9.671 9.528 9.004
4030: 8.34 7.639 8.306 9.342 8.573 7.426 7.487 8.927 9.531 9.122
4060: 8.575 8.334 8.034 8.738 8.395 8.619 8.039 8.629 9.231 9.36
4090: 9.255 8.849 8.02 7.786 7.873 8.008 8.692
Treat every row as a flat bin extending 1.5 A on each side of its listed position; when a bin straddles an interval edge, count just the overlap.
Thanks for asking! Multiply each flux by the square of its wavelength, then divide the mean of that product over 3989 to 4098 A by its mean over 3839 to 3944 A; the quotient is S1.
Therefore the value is 2.0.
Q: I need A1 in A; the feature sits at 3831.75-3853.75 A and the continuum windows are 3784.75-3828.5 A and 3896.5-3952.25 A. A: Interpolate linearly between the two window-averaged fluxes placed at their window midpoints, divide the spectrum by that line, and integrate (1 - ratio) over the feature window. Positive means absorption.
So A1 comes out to 4.6 A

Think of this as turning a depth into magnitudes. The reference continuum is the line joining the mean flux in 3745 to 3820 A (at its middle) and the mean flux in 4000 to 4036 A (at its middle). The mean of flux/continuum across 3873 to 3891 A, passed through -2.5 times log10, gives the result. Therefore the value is 0.496 mag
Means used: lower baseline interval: 5.02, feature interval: 4.21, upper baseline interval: 8.88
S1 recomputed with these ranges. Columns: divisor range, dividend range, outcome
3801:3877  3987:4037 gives 2.29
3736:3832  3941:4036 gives 1.65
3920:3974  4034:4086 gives 2.22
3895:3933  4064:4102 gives 1.71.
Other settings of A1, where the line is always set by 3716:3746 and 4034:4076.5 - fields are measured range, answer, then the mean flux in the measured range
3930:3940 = 6.2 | 2.65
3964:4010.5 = 6.5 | 6.62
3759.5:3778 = -1.8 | 5.39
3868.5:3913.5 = 9.3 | 5.13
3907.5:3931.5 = 5.0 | 5.38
